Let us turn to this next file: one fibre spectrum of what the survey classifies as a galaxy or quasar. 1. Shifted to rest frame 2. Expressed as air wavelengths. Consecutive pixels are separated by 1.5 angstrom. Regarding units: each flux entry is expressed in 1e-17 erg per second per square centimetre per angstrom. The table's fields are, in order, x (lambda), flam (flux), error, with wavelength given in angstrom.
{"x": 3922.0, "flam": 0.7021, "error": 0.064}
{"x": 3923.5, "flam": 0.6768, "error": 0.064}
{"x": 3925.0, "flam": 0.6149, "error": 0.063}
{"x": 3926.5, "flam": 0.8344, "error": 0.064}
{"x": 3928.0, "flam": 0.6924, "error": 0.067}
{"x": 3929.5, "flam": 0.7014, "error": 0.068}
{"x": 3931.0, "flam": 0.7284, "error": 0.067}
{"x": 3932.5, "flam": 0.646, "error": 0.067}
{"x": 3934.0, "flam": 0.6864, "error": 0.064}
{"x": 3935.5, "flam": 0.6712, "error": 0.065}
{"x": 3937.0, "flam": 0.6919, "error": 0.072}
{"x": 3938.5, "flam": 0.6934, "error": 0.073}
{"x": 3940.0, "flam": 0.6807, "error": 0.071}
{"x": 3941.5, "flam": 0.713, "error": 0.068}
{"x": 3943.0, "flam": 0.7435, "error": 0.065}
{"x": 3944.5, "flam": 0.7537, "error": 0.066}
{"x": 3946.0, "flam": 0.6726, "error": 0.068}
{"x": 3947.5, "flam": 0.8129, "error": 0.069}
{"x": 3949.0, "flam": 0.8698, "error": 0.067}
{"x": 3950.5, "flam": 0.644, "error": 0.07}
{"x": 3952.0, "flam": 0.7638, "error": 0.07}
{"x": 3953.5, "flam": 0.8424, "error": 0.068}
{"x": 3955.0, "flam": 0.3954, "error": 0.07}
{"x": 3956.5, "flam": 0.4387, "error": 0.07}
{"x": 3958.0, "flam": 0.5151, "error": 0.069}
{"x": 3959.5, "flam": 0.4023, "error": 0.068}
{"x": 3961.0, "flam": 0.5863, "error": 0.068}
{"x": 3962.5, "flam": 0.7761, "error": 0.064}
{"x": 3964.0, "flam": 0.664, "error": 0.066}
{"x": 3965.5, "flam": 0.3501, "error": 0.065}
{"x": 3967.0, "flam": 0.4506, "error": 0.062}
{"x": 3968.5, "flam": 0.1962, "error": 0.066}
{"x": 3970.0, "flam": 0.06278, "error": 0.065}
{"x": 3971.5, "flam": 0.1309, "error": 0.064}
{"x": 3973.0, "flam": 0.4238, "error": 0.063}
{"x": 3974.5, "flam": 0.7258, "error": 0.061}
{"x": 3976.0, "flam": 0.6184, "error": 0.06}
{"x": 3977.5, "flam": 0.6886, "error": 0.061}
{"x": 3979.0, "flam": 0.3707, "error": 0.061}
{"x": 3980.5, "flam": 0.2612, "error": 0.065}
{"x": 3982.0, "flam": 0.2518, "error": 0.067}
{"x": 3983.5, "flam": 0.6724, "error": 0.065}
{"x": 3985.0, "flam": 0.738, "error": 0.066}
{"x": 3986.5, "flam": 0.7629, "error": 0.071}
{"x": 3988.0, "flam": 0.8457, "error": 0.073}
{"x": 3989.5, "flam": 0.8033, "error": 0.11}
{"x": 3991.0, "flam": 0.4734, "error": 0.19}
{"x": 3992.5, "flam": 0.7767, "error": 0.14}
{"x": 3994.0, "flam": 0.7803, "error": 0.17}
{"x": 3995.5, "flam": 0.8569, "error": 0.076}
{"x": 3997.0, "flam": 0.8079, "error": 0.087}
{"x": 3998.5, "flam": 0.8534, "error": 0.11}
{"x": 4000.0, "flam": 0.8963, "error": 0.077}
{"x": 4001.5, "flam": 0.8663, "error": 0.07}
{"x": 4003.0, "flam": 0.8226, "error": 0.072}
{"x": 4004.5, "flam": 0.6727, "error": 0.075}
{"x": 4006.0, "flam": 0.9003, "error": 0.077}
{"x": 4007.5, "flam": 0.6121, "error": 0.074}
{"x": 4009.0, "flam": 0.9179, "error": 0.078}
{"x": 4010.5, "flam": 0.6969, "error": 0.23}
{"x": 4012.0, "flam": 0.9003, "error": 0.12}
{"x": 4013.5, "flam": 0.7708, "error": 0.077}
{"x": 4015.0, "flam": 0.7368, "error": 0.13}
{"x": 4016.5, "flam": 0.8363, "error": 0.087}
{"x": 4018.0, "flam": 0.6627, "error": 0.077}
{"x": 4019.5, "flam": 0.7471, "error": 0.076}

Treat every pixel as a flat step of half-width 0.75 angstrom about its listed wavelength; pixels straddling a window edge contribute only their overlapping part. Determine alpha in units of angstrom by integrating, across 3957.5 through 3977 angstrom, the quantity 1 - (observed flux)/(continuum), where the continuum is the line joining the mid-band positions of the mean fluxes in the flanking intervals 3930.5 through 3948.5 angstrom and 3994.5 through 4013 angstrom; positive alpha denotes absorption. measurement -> 7.7 angstrom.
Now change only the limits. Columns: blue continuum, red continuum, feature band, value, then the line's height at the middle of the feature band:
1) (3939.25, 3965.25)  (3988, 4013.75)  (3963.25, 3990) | 8.5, 0.724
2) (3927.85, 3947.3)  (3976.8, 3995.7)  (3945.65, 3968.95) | 2.9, 0.673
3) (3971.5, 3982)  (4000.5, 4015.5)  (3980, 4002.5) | -3.3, 0.619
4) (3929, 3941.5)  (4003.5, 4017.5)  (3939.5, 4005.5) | 9.9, 0.735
